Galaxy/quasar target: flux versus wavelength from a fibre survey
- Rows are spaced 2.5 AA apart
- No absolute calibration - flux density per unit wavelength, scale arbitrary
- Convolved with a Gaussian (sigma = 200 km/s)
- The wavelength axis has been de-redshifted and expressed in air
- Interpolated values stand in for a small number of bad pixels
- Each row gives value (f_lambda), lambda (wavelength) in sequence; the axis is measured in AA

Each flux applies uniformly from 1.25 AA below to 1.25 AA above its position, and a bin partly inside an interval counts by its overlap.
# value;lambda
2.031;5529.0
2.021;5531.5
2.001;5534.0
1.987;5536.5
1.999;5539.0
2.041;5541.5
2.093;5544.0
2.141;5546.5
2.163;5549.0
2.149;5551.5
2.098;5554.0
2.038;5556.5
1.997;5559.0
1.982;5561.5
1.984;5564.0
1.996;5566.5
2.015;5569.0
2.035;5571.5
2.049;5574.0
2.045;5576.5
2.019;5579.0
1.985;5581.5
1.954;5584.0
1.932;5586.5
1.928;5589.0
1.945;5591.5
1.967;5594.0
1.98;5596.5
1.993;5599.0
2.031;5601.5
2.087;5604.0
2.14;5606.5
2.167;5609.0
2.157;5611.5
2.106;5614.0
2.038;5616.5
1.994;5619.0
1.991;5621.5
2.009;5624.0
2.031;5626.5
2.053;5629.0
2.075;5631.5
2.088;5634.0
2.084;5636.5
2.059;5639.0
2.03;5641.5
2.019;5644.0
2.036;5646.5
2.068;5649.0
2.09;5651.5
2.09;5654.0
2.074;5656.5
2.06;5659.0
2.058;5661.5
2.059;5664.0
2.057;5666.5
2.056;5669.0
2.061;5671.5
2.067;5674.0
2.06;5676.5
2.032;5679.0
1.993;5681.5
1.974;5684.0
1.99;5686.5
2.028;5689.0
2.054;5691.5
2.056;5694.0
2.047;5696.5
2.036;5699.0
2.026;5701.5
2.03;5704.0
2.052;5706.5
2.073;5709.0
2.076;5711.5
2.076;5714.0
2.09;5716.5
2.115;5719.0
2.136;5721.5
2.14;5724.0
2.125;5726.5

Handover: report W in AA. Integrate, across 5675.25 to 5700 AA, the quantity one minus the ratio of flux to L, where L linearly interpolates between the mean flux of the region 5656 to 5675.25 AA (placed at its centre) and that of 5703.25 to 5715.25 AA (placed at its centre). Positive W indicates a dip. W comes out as 0.4 AA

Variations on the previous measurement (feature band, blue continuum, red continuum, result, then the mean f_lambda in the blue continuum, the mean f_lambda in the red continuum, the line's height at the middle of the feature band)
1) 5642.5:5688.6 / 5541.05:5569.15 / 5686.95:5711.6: 0.0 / 2.06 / 2.04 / 2.05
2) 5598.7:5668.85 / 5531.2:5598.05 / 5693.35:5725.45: -0.6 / 2.02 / 2.07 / 2.05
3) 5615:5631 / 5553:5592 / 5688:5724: 0.0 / 2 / 2.07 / 2.03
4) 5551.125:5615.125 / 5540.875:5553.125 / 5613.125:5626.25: 1.4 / 2.12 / 2.03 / 2.07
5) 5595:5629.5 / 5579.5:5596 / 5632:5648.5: -0.9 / 1.96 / 2.05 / 2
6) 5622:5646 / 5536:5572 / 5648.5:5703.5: 0.0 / 2.05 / 2.05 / 2.05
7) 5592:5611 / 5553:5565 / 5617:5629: -0.3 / 2.02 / 2.01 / 2.02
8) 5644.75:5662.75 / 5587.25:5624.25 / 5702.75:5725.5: -0.1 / 2.03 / 2.09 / 2.06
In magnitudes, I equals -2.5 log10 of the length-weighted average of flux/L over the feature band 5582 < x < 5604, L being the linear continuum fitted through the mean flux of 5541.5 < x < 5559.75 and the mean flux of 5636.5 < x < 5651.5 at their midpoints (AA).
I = 0.05 mag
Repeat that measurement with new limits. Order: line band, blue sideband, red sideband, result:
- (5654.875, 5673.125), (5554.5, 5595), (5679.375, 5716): -0.02 mag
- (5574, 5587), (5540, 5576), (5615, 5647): 0.03 mag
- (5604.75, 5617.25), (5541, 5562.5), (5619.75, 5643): -0.04 mag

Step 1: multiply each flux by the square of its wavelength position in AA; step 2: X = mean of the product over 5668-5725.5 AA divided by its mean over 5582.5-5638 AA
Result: 1.0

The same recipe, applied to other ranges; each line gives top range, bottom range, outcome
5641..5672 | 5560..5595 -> 1.07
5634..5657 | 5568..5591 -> 1.06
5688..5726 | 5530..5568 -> 1.07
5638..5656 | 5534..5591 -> 1.05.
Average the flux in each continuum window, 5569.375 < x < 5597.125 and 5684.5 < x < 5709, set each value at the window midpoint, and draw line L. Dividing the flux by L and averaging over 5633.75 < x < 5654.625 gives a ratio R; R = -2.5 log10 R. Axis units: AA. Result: -0.03 mag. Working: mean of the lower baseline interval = 1.99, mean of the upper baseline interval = 2.04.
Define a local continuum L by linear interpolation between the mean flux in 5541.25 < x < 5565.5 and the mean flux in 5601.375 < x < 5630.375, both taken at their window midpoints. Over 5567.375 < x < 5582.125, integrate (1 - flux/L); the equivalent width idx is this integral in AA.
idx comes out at 0.31 AA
